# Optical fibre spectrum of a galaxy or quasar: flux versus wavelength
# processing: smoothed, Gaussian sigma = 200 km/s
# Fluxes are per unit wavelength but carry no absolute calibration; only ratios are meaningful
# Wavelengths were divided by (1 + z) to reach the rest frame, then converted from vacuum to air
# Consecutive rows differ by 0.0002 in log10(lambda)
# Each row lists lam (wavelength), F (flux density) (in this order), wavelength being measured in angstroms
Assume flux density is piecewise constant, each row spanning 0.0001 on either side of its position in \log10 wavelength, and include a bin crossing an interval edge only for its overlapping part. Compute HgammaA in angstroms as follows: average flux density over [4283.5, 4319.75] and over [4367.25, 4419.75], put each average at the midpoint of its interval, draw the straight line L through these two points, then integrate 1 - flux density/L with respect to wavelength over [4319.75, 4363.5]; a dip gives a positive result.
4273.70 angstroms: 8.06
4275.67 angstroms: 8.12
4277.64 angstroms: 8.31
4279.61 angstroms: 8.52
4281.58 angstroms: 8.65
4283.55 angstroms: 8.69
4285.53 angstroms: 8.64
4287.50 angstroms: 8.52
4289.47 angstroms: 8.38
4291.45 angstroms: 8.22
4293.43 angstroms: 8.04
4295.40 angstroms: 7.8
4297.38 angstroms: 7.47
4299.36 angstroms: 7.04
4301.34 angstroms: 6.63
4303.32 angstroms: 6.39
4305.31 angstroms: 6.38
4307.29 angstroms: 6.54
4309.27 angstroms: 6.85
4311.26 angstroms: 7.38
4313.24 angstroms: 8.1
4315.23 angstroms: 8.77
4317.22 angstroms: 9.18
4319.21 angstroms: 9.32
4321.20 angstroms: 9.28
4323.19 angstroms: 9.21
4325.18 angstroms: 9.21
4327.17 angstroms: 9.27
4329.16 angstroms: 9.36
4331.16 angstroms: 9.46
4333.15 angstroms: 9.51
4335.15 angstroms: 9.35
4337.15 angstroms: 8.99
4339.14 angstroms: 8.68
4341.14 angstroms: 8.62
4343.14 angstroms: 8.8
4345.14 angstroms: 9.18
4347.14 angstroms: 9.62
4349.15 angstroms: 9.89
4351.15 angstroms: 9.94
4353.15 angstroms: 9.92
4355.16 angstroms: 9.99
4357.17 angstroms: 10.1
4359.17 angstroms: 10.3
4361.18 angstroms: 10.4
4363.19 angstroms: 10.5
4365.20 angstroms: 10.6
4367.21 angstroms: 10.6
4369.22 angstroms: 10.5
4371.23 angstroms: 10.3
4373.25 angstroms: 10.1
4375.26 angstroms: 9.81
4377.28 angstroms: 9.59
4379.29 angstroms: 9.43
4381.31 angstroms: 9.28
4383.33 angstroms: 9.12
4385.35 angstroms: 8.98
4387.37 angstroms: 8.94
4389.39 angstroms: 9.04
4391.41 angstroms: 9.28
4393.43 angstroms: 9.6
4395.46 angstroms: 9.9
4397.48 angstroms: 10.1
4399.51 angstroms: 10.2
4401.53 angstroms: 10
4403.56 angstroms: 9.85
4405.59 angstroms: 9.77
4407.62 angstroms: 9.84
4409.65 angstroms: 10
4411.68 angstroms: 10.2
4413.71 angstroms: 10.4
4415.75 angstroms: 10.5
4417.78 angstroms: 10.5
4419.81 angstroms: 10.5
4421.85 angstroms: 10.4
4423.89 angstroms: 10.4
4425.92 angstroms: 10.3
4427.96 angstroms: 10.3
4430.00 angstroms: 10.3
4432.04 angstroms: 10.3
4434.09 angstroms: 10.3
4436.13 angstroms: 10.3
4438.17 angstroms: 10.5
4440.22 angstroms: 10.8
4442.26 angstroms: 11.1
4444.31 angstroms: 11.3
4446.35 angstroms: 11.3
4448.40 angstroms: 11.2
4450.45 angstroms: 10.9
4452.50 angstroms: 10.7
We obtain -4.25 angstroms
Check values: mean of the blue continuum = 7.76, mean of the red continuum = 9.84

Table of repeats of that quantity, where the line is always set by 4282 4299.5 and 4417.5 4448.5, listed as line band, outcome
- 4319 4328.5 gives -0.6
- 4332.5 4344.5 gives 0.0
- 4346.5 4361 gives -1.2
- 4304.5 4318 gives 1.5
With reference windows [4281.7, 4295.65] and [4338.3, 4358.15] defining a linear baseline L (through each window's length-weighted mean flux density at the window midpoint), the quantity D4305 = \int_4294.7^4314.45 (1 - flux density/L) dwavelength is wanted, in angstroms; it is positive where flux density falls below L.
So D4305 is 3.65 angstroms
